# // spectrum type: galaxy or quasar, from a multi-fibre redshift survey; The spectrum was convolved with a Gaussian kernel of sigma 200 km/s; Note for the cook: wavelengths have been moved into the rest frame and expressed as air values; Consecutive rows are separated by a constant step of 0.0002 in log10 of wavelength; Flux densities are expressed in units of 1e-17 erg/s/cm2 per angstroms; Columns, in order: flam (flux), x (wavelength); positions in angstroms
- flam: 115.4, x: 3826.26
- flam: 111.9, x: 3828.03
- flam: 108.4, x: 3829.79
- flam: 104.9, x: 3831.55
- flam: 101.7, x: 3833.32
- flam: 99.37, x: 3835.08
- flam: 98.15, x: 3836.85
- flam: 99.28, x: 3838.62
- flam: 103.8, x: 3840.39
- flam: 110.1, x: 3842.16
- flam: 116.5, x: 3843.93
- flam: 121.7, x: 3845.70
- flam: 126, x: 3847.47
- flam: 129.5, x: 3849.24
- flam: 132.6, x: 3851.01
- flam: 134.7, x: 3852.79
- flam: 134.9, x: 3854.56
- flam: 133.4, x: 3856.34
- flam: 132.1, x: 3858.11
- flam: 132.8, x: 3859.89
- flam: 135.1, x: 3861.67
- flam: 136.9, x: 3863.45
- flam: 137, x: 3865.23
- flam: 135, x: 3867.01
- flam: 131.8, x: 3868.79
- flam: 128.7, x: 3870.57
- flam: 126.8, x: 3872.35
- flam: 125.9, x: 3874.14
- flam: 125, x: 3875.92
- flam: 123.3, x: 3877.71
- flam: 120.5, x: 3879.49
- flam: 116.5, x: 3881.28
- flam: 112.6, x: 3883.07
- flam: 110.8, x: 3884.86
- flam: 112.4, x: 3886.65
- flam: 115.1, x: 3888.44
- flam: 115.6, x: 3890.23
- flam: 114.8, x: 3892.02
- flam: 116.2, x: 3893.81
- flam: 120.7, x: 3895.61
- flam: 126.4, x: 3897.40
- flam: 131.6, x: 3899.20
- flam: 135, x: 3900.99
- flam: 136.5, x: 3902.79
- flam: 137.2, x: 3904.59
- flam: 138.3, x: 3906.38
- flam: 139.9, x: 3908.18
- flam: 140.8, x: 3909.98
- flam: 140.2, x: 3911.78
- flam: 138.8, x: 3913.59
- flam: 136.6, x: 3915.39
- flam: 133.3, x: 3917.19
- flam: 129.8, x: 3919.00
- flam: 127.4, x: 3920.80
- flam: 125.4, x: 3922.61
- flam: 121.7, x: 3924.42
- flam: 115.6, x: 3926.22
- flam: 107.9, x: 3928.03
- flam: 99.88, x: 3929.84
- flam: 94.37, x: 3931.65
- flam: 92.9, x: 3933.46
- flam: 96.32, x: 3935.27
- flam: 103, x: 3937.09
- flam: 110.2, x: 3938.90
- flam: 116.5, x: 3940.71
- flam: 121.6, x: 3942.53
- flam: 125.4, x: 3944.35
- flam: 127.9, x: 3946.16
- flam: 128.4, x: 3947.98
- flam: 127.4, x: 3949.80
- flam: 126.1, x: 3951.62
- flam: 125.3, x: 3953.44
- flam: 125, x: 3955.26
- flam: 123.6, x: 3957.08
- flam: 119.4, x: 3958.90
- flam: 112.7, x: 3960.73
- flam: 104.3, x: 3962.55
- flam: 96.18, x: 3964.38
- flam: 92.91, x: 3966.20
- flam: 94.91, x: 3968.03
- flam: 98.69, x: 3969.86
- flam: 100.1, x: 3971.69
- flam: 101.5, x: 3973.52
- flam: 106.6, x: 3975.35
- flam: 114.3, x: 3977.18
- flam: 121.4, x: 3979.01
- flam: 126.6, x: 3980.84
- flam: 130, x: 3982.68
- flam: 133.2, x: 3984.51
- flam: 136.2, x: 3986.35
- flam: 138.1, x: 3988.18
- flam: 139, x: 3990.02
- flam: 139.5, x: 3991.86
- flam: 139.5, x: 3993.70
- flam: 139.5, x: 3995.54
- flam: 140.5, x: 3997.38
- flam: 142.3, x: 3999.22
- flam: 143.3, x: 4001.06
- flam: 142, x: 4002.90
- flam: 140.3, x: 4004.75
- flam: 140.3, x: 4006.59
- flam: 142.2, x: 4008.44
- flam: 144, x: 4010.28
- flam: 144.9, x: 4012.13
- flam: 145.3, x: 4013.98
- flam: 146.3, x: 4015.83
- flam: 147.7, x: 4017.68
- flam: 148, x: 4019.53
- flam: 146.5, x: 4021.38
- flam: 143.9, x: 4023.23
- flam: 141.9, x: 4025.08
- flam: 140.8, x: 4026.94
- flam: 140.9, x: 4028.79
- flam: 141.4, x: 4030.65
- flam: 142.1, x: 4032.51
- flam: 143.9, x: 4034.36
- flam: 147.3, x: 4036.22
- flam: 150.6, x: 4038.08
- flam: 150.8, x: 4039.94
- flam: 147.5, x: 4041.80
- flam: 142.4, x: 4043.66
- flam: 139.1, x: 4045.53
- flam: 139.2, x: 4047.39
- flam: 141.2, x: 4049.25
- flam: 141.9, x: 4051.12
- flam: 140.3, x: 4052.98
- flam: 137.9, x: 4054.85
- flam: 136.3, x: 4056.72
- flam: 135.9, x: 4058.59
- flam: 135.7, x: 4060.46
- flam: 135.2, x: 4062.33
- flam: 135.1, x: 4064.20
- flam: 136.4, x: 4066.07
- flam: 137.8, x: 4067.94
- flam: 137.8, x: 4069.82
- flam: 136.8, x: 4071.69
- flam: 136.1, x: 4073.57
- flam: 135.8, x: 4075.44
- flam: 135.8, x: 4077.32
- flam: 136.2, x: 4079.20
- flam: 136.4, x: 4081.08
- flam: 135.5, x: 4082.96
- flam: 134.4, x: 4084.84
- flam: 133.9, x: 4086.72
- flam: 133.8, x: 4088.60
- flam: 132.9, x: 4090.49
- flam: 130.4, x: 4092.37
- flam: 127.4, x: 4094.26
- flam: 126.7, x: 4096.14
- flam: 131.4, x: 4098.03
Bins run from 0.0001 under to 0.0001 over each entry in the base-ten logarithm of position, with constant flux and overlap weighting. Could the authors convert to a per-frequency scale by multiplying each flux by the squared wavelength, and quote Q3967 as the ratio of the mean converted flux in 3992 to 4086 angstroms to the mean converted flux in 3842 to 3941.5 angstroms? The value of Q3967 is 1.22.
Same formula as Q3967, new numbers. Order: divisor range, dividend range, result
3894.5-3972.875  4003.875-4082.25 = 1.25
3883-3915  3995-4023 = 1.19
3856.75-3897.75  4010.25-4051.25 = 1.26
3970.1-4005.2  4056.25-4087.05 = 1.09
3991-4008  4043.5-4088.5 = 1.01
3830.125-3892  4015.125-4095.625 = 1.27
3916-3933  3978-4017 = 1.23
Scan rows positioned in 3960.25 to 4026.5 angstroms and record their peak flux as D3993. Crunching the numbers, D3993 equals 148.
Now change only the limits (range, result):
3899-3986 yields 140.8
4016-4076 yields 150.8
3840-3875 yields 137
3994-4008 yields 143.3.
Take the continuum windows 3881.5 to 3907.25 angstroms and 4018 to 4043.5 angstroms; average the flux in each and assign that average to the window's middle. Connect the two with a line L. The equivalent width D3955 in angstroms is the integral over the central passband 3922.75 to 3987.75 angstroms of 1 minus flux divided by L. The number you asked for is 9.2 angstroms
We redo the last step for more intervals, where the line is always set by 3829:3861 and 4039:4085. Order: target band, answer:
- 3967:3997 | 1.89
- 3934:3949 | 1.34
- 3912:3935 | 1.21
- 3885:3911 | -0.80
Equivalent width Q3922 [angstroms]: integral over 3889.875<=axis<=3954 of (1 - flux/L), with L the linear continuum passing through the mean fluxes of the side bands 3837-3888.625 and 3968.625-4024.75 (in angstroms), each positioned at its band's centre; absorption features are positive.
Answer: 2.7 angstroms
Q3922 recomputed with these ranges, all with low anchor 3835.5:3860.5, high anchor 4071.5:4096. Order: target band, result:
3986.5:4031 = -4.25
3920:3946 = 2.92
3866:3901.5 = 0.30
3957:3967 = 1.60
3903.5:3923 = -1.68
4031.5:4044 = -1.43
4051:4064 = -0.46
